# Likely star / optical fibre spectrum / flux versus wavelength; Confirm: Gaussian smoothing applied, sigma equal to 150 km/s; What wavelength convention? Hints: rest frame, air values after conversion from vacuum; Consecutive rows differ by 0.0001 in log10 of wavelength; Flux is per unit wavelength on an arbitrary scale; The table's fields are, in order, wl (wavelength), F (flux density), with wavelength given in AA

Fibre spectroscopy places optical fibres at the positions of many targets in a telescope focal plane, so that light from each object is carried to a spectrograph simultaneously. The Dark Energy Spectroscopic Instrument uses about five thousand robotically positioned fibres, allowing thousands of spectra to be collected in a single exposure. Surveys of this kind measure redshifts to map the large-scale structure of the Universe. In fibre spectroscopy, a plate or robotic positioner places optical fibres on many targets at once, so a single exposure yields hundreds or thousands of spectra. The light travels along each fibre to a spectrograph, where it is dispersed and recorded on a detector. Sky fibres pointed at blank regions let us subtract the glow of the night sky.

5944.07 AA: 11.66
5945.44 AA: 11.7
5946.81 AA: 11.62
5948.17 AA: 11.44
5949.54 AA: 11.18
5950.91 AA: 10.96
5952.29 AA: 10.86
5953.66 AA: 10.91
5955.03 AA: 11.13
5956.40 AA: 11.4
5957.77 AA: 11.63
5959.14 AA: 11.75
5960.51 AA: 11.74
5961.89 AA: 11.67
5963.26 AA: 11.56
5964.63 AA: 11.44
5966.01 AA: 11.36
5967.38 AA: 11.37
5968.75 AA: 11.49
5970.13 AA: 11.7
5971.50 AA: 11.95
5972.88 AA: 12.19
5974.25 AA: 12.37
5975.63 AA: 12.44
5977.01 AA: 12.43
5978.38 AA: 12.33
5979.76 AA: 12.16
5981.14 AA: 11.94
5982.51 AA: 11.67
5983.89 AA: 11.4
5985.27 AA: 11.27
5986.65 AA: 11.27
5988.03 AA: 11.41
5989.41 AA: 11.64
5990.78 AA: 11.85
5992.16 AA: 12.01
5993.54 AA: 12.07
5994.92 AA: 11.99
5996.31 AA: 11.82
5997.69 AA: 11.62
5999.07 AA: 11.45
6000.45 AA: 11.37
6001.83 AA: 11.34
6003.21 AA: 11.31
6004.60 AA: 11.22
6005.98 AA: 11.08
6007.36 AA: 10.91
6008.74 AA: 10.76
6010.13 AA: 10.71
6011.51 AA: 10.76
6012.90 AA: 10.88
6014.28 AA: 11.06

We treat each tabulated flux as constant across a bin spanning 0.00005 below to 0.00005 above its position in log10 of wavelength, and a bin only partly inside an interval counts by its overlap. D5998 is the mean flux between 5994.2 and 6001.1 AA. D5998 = 11.6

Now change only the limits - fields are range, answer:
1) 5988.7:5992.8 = 11.9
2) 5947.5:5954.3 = 11.1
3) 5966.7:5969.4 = 11.4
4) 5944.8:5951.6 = 11.4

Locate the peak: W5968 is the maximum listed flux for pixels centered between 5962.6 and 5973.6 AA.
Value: 12.19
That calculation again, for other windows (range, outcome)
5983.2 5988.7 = 11.41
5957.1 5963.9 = 11.75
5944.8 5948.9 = 11.7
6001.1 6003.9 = 11.34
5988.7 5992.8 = 12.01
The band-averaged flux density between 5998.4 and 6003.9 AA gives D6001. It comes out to 11.4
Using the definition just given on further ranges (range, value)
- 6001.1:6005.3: 11.3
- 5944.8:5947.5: 11.7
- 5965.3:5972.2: 11.6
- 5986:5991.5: 11.6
